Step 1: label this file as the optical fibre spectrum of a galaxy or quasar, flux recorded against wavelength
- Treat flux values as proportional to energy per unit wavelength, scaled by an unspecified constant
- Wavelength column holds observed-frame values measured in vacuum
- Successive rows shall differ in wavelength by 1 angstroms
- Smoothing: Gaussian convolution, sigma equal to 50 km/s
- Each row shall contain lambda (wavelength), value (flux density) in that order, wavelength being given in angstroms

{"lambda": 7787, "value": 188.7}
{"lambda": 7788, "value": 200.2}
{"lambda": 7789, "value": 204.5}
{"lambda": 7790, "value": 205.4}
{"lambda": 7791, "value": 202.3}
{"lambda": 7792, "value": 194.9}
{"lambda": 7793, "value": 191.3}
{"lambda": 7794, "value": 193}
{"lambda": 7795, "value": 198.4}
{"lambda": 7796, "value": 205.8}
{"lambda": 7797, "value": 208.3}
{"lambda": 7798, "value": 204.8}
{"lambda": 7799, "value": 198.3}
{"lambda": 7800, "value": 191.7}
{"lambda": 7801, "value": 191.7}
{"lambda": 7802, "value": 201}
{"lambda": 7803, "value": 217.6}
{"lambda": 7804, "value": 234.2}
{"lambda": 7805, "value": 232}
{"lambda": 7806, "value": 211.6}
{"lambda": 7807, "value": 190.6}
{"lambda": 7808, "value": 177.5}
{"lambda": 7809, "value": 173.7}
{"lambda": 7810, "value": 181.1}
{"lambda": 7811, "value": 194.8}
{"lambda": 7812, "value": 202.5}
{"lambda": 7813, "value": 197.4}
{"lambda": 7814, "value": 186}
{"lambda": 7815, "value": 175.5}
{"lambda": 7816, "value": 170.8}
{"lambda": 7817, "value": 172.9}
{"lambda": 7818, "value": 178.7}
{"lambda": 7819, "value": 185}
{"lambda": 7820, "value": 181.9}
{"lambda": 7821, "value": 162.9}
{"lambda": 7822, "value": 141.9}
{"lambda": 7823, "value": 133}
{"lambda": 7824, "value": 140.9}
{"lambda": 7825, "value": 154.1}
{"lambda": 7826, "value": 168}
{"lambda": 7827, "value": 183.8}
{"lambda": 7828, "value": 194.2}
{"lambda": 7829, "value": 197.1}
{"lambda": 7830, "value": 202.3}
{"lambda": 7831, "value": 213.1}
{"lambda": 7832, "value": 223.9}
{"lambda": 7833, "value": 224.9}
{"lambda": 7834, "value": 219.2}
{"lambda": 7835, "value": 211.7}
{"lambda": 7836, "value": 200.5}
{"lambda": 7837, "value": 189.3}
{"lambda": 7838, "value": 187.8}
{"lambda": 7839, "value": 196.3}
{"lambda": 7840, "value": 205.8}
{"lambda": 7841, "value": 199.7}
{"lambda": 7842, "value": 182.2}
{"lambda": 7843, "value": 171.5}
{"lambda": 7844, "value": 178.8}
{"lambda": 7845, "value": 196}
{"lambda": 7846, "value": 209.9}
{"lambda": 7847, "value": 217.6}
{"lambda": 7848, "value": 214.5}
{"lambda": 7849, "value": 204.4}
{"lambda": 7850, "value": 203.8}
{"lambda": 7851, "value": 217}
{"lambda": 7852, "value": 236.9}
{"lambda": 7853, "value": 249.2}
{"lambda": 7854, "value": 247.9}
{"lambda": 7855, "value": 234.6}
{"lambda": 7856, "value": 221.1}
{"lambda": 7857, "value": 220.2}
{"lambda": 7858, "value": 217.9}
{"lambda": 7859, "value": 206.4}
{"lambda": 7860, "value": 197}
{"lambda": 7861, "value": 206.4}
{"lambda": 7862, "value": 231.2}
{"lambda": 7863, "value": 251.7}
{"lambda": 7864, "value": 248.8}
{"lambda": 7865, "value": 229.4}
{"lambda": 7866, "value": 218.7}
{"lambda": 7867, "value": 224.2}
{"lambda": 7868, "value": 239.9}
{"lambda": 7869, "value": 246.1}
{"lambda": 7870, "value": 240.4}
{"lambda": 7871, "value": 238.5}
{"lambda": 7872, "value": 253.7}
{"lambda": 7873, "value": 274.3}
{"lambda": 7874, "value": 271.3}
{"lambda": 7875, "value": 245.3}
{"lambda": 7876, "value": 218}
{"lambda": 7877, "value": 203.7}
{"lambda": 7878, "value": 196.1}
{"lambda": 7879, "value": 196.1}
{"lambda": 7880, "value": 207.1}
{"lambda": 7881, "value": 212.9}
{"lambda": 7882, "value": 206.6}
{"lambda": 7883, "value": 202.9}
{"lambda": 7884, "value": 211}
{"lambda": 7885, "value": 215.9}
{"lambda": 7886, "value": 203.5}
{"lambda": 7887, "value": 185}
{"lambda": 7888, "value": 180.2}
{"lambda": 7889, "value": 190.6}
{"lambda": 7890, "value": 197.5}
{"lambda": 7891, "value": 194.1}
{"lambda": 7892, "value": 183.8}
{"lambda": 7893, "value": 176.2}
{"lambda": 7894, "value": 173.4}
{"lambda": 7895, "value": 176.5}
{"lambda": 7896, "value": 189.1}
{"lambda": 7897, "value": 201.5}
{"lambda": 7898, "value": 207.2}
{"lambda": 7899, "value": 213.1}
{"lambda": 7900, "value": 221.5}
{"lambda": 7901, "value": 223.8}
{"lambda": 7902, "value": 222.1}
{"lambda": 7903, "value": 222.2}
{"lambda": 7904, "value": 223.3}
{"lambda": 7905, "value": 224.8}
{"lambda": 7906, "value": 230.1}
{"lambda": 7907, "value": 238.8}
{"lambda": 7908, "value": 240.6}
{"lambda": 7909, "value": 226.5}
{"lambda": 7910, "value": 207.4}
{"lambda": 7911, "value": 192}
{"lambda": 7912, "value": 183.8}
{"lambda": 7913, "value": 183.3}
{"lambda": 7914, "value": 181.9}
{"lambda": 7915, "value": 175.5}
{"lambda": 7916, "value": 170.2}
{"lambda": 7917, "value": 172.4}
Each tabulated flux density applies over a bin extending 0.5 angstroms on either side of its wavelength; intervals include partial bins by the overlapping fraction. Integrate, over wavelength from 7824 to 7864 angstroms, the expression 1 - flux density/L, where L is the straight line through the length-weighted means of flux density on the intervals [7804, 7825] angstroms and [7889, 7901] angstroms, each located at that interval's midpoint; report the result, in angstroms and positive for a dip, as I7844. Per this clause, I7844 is -4.6 angstroms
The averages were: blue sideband 180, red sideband 195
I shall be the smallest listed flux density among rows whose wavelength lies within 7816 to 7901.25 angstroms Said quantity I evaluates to 133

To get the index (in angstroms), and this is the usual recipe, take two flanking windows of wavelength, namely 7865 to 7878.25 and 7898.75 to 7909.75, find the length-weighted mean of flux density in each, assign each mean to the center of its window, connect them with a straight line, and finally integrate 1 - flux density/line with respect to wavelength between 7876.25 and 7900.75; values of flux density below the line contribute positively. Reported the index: 3.5 angstroms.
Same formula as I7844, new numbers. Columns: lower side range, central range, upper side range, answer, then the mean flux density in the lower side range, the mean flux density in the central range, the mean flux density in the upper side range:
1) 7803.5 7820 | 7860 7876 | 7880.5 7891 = -3.32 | 191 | 239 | 200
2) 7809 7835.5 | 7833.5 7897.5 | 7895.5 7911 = -3.14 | 184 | 212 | 219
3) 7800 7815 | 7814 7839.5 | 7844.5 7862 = 2.76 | 198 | 184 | 218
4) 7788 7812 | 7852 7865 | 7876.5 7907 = -1.65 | 200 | 228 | 204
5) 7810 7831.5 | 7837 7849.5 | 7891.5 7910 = -0.63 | 178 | 197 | 211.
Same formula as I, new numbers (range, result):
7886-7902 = 173.4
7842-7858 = 171.5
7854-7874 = 197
